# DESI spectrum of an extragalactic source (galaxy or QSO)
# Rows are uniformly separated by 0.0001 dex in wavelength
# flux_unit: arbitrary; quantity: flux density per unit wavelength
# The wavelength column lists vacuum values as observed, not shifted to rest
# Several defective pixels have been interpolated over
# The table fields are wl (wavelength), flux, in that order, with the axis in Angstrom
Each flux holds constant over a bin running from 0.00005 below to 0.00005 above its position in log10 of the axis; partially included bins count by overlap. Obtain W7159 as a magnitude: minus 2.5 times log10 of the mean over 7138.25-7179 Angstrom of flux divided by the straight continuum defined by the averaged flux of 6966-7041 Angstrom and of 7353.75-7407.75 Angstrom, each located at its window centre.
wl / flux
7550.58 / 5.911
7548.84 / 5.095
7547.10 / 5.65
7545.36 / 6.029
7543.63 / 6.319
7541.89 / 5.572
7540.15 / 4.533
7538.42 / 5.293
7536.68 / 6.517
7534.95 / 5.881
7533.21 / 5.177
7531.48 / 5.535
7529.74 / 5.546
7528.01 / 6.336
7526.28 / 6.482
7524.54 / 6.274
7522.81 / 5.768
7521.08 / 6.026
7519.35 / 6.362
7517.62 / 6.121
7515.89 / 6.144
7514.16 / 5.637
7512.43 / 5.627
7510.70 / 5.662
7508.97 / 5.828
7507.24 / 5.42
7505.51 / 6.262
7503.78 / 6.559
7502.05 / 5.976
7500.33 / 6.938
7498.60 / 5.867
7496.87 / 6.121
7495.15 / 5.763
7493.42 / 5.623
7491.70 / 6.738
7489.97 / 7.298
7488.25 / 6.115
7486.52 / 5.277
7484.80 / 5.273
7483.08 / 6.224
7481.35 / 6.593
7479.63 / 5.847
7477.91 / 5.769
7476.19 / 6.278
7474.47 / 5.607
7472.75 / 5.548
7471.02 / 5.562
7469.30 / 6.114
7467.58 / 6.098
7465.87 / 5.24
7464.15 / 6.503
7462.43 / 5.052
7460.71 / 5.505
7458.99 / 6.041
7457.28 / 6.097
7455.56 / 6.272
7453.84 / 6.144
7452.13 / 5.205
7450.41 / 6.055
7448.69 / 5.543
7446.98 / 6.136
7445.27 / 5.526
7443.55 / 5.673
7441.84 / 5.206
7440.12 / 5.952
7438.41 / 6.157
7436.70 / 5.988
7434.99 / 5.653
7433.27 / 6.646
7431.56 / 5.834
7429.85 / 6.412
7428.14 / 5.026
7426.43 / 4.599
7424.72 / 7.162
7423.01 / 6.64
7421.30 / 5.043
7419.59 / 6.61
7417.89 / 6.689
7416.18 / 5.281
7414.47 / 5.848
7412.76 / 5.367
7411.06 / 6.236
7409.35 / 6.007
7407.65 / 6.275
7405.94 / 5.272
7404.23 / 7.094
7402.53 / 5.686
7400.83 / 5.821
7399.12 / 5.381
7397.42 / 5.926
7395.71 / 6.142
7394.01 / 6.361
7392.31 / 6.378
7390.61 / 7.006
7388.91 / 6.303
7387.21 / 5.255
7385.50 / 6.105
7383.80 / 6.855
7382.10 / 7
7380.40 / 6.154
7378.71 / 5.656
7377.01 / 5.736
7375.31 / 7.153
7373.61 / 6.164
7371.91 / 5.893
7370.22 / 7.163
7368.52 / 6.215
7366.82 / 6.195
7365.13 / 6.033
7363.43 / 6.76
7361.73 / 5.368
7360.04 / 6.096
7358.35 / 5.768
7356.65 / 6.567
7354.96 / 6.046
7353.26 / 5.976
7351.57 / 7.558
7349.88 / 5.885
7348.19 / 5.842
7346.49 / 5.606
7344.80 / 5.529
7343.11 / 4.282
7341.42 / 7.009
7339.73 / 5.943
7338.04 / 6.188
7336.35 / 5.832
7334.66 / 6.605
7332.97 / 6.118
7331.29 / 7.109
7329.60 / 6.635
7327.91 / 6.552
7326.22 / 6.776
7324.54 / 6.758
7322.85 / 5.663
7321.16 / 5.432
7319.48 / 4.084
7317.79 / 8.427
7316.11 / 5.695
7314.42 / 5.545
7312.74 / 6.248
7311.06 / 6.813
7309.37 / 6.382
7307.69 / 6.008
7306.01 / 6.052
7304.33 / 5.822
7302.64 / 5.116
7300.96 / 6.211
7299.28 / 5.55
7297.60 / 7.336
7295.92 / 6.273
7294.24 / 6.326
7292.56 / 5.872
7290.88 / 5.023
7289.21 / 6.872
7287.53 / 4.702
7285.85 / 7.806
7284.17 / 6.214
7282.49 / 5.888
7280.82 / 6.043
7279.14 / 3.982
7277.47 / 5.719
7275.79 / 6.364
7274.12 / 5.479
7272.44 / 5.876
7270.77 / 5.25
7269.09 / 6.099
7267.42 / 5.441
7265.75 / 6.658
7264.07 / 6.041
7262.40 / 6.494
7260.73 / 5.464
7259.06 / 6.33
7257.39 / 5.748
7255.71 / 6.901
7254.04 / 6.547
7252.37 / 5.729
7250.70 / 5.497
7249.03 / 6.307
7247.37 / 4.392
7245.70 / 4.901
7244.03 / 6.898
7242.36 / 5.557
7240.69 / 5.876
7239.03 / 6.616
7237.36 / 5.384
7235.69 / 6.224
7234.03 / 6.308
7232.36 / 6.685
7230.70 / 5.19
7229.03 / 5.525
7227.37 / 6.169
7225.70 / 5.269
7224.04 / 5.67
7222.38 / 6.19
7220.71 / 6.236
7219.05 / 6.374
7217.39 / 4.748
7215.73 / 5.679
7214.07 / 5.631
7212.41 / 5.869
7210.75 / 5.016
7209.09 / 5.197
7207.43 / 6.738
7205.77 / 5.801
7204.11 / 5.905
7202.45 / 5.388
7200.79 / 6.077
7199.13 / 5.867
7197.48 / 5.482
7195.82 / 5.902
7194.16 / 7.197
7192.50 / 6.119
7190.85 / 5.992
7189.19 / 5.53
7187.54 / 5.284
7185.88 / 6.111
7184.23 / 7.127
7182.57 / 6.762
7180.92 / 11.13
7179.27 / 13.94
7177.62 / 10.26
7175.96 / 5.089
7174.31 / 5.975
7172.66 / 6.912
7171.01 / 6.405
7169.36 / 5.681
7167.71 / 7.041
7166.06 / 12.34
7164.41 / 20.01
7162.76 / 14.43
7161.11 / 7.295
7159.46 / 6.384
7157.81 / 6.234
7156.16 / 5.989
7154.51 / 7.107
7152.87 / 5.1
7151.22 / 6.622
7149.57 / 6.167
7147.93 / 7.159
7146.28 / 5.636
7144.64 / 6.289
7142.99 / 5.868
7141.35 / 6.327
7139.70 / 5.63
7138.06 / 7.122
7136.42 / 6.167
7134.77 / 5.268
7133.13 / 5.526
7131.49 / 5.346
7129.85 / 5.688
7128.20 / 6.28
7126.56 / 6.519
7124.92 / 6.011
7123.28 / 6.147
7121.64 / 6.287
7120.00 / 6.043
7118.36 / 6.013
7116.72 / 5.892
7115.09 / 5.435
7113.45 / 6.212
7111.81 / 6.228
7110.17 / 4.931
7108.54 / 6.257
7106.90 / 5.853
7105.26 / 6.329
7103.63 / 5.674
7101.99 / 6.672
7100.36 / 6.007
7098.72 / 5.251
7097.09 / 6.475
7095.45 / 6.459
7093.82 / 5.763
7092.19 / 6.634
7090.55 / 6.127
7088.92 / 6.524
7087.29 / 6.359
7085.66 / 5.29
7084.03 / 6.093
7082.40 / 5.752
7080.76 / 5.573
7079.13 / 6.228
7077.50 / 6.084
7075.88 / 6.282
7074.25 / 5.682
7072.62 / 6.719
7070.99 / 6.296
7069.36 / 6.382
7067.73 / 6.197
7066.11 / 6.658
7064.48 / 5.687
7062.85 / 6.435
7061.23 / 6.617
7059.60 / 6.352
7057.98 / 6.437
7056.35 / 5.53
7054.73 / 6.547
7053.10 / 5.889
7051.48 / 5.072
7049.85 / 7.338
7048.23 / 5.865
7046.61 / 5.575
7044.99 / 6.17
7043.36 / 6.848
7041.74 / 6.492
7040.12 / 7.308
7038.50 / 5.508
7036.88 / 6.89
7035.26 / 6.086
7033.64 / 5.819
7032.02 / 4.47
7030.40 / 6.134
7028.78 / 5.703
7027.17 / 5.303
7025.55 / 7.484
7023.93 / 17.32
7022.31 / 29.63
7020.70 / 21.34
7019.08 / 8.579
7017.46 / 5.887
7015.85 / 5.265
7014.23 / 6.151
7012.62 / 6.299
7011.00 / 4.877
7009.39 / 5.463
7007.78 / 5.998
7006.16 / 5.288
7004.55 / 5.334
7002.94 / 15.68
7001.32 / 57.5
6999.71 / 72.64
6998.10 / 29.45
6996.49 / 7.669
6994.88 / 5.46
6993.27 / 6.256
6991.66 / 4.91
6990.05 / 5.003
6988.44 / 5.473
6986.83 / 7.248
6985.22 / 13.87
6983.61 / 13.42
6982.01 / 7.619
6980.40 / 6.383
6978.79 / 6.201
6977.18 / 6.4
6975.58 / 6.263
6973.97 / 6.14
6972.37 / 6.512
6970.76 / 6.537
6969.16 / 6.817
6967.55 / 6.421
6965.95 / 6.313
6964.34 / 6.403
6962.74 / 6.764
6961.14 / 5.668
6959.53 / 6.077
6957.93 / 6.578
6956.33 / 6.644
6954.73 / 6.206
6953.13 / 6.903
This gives 0.16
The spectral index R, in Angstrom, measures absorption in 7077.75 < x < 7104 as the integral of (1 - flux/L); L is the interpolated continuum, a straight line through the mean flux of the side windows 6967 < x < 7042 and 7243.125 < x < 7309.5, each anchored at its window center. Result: 9.0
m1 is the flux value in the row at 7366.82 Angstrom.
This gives 6.195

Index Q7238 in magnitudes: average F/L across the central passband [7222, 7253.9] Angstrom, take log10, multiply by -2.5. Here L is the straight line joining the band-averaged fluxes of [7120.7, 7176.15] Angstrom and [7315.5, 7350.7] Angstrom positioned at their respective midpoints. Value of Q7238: 0.13 mag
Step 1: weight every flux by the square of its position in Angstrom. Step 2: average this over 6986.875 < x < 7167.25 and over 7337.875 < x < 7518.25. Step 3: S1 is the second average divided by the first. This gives 0.82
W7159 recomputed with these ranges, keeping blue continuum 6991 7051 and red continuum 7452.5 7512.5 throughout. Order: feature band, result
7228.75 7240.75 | 0.43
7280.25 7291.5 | 0.34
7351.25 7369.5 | 0.20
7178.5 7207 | 0.36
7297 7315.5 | 0.31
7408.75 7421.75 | 0.15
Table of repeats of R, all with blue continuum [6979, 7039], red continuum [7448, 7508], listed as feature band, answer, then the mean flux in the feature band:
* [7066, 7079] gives 5.6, 6.27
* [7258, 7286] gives 8.7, 5.9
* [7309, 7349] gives 8.7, 6.12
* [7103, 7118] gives 6.7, 5.88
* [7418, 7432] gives 1.4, 5.96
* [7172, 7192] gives 4.5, 7.49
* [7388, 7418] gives 3.7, 6.04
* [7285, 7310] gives 6.5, 6.09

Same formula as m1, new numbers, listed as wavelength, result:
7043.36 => 6.848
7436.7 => 5.988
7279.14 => 3.982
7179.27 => 13.94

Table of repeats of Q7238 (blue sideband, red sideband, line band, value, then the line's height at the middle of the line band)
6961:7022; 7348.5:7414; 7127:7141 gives 0.50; 9.33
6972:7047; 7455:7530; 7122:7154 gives 0.49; 9.49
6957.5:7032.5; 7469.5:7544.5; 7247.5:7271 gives 0.35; 8.28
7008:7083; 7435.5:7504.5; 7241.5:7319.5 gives 0.09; 6.51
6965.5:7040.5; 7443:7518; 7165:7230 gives 0.32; 8.8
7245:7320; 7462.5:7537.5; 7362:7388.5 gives -0.05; 5.97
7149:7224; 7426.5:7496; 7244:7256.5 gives 0.16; 6.78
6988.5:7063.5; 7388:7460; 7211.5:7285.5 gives 0.32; 7.91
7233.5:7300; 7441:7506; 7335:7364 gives -0.01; 5.94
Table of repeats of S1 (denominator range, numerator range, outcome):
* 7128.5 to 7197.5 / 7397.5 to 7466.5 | 0.87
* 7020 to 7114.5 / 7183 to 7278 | 0.89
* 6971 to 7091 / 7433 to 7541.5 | 0.74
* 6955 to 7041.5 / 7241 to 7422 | 0.65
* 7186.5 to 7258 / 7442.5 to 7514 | 1.08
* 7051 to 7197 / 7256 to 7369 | 0.96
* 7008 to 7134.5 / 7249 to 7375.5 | 0.97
